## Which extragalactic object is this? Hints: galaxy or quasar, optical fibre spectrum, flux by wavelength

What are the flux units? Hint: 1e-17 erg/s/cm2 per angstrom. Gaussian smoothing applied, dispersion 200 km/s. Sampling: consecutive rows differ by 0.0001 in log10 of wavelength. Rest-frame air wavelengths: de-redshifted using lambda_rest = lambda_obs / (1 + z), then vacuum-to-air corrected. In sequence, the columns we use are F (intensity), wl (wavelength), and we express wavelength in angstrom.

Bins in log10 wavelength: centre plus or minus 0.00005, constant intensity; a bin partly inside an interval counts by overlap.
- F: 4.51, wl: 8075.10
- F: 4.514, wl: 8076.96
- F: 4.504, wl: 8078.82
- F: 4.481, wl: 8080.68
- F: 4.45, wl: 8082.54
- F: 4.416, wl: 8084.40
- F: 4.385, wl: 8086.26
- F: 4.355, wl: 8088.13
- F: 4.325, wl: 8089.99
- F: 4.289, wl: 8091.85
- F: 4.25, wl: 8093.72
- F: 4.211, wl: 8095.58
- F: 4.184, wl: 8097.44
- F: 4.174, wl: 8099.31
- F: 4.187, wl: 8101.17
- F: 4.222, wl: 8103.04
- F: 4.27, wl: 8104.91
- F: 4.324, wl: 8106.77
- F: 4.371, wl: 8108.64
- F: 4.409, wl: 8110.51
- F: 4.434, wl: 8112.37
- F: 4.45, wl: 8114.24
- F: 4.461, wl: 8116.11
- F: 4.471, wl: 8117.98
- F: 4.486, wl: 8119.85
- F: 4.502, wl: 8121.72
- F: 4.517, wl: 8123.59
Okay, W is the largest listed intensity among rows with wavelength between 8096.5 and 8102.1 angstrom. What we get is 4.187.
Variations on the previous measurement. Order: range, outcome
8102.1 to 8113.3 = 4.434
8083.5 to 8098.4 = 4.416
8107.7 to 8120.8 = 4.486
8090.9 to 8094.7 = 4.289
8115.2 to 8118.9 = 4.471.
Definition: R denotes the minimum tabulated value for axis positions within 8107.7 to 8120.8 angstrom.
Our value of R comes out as 4.371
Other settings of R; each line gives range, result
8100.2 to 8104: 4.187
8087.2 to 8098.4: 4.184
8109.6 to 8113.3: 4.409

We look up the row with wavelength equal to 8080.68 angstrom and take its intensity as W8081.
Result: 4.481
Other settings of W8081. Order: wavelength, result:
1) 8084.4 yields 4.416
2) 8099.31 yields 4.174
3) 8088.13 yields 4.355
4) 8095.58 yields 4.211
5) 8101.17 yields 4.187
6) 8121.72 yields 4.502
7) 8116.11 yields 4.461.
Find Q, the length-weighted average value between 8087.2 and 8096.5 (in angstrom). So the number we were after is 4.29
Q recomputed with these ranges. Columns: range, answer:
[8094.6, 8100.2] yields 4.19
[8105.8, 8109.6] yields 4.35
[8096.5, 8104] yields 4.19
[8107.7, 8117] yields 4.42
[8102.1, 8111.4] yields 4.32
